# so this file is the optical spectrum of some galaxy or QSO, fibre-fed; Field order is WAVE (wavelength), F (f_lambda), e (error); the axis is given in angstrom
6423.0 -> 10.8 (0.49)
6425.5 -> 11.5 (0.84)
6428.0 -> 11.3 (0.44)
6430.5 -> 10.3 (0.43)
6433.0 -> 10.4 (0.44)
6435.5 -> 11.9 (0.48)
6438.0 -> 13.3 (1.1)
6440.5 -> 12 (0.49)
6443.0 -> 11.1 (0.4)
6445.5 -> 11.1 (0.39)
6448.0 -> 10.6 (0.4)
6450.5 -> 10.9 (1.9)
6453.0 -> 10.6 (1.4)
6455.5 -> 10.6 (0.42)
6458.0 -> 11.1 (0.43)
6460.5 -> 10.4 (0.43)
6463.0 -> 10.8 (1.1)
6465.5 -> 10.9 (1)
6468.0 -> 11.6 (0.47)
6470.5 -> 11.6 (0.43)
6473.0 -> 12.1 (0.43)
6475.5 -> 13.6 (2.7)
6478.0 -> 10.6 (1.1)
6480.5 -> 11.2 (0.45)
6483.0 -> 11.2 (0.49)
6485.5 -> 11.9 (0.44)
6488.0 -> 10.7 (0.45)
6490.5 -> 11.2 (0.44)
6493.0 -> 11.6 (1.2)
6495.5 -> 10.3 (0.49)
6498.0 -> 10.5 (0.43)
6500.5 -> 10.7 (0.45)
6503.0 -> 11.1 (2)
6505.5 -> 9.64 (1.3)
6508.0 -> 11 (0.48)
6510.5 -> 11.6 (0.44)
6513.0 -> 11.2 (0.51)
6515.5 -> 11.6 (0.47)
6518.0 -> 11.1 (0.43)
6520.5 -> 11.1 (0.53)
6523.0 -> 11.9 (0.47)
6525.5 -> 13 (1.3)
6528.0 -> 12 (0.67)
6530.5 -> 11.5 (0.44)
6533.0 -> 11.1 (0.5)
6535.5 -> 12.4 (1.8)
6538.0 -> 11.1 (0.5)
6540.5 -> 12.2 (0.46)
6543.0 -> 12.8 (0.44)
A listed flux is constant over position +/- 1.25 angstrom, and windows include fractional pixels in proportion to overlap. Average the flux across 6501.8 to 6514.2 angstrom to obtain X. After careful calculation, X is 10.9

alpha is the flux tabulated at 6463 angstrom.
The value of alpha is 10.8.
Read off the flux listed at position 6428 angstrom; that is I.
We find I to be 11.3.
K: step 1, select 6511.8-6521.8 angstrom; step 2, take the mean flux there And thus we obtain 11.3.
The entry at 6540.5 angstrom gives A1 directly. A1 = 12.2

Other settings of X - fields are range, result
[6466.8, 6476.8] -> 12.2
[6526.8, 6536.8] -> 11.7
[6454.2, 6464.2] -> 10.7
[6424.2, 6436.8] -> 11.1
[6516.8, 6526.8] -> 11.8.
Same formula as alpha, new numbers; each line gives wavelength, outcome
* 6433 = 10.4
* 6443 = 11.1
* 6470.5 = 11.6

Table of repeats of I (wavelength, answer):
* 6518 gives 11.1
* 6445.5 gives 11.1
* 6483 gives 11.2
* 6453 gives 10.6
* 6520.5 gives 11.1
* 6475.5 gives 13.6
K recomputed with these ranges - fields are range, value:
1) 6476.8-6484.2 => 11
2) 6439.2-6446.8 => 11.4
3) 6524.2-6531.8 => 12.2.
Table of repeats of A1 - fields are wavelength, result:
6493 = 11.6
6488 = 10.7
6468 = 11.6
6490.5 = 11.2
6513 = 11.2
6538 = 11.1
